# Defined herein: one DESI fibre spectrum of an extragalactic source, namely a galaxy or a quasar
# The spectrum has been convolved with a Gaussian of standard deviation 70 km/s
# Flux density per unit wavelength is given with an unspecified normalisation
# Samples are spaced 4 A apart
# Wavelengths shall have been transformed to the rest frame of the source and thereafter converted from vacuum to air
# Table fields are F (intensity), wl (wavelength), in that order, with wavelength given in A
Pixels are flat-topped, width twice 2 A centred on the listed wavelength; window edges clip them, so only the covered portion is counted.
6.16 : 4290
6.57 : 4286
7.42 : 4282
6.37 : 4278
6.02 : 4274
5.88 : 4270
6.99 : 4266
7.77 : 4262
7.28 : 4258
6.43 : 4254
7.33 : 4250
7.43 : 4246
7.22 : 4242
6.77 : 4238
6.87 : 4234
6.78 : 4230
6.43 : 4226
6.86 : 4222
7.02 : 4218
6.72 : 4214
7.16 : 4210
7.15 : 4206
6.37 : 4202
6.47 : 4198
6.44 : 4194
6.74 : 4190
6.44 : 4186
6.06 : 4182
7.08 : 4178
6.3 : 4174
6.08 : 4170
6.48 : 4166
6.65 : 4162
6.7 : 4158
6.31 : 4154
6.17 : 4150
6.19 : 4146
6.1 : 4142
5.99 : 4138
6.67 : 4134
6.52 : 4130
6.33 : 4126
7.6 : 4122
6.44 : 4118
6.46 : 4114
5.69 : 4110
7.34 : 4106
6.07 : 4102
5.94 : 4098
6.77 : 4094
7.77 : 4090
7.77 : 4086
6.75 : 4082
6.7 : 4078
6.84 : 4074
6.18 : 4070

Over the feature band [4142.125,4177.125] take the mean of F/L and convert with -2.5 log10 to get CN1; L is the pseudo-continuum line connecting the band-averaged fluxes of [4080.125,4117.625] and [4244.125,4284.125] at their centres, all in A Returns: 0.068 mag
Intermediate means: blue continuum 6.72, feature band 6.37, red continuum 6.89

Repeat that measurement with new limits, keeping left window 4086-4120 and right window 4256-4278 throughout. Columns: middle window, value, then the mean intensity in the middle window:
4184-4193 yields 0.02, 6.57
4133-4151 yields 0.08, 6.2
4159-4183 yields 0.04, 6.47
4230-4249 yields -0.05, 7.06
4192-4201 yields 0.04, 6.45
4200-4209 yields -0.02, 6.8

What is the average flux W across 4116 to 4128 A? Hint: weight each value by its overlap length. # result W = 6.79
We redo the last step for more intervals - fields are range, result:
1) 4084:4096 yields 7.44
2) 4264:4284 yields 6.54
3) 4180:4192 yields 6.41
